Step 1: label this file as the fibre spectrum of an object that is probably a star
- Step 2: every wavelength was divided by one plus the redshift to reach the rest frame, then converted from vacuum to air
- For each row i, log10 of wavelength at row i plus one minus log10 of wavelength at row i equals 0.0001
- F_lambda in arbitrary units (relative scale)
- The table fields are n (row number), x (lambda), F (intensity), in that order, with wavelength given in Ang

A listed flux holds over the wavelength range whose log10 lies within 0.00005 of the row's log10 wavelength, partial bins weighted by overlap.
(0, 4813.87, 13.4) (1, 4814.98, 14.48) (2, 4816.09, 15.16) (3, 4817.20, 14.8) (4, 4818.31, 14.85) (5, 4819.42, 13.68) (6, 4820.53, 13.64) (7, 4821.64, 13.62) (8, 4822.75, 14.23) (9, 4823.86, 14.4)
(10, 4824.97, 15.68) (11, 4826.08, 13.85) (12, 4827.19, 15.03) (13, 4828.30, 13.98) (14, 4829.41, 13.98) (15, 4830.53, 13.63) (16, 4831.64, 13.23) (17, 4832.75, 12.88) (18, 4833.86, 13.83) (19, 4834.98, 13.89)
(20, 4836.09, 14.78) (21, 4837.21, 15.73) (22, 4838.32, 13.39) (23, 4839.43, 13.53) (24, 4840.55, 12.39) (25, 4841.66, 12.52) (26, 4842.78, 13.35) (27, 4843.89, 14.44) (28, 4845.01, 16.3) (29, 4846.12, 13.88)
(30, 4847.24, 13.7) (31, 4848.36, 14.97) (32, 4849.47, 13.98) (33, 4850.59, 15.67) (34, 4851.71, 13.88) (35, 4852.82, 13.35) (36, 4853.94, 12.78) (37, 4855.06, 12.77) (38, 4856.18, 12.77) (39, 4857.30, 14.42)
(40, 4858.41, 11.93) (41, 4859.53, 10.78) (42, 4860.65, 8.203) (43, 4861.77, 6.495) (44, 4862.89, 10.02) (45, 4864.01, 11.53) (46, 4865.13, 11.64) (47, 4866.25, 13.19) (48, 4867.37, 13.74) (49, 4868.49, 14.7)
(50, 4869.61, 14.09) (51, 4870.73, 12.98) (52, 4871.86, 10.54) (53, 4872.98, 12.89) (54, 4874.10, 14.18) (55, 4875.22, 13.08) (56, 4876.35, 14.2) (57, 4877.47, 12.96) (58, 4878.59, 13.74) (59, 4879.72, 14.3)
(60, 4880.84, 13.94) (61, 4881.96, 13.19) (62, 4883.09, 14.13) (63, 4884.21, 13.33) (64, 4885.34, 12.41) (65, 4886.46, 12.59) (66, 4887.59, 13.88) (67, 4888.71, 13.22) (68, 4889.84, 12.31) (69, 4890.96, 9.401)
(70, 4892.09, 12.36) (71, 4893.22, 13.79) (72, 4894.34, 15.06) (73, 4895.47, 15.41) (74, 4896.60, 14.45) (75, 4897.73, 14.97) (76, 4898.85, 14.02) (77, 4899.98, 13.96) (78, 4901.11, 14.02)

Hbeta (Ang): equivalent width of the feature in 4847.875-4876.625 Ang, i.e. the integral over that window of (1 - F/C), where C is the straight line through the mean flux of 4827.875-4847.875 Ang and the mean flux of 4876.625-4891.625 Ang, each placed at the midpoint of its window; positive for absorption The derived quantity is 1.7 Ang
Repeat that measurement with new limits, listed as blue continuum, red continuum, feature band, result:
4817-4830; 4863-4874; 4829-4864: 1.07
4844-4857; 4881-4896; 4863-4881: 0.53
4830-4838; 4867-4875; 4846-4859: -0.02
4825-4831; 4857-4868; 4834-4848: -1.01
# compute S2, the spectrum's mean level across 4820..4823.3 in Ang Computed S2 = 13.8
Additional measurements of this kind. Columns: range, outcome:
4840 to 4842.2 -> 12.5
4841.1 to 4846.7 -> 14.1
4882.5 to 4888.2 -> 13.3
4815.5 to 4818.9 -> 14.9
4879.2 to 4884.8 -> 13.8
